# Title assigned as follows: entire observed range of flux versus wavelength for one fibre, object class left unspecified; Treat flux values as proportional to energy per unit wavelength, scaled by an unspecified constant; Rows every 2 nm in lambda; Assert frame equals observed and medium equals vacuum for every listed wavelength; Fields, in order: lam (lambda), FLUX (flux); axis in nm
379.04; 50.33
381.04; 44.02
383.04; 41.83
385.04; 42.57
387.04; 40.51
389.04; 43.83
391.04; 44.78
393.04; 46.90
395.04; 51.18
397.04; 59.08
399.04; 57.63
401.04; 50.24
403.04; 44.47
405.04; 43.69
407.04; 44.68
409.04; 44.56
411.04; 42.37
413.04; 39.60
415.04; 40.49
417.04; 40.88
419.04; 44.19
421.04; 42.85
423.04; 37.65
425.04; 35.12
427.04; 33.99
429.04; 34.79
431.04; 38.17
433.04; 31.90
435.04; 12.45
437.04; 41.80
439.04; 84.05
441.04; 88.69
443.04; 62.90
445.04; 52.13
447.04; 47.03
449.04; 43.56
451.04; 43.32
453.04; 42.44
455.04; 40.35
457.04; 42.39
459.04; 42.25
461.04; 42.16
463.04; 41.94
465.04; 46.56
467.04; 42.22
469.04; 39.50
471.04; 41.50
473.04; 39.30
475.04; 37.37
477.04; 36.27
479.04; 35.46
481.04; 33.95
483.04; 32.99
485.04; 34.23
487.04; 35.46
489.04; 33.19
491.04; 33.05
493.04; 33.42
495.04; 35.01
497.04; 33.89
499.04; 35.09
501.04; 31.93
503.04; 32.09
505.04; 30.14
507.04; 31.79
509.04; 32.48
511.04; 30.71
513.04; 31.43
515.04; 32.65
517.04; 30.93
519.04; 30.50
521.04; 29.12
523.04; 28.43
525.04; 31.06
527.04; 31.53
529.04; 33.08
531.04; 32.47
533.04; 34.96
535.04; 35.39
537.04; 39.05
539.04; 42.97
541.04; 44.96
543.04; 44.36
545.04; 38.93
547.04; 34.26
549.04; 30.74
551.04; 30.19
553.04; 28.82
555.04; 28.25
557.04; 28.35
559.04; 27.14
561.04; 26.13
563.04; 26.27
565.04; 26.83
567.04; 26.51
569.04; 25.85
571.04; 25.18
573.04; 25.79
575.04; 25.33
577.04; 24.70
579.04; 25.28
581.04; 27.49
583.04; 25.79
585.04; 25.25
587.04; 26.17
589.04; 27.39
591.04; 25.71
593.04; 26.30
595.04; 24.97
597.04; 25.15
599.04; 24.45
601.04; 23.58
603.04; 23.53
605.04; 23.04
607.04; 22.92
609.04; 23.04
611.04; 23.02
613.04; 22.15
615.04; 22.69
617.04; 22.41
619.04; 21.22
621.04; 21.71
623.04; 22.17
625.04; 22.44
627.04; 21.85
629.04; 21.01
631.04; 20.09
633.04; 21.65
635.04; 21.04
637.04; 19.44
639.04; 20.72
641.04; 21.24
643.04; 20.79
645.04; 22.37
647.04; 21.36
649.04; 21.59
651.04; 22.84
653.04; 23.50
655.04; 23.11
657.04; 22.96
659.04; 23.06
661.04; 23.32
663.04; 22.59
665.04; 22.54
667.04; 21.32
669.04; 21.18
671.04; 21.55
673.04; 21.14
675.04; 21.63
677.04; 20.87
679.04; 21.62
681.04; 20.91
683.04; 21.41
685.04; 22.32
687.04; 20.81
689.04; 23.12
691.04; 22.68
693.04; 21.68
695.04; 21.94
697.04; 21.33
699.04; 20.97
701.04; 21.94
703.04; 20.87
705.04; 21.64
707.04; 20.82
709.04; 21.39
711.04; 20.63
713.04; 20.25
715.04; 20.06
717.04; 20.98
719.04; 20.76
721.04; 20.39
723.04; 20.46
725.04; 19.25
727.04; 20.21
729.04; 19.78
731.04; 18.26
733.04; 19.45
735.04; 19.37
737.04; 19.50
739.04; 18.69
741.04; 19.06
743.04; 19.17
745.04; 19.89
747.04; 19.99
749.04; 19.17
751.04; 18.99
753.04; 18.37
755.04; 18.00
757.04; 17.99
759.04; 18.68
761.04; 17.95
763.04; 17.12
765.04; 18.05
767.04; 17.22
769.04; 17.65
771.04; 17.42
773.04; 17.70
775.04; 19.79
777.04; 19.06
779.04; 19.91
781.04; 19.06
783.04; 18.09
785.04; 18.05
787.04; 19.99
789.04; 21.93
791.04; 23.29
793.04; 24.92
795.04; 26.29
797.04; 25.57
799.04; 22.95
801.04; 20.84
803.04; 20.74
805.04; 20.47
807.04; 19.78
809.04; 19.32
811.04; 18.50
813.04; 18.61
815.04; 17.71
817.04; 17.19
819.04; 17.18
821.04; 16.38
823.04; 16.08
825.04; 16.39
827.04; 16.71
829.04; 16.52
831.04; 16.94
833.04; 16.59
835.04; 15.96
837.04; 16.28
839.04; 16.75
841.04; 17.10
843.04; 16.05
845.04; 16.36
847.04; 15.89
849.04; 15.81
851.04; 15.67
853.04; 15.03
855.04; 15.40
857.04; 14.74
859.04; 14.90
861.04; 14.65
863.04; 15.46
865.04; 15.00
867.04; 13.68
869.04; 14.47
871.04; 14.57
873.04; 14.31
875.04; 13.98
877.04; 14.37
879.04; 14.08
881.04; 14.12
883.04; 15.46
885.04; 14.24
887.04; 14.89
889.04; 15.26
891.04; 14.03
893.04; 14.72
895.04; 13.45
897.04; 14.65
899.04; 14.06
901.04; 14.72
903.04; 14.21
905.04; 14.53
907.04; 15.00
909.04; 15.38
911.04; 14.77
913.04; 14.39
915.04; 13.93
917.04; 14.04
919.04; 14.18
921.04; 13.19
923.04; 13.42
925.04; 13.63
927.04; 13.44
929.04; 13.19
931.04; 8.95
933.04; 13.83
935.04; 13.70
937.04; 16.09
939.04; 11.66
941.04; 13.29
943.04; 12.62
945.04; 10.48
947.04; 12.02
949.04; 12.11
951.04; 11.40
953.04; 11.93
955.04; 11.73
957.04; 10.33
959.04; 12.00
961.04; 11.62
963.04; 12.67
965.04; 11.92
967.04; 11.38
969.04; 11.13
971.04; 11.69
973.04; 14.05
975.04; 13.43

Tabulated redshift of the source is 1.845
